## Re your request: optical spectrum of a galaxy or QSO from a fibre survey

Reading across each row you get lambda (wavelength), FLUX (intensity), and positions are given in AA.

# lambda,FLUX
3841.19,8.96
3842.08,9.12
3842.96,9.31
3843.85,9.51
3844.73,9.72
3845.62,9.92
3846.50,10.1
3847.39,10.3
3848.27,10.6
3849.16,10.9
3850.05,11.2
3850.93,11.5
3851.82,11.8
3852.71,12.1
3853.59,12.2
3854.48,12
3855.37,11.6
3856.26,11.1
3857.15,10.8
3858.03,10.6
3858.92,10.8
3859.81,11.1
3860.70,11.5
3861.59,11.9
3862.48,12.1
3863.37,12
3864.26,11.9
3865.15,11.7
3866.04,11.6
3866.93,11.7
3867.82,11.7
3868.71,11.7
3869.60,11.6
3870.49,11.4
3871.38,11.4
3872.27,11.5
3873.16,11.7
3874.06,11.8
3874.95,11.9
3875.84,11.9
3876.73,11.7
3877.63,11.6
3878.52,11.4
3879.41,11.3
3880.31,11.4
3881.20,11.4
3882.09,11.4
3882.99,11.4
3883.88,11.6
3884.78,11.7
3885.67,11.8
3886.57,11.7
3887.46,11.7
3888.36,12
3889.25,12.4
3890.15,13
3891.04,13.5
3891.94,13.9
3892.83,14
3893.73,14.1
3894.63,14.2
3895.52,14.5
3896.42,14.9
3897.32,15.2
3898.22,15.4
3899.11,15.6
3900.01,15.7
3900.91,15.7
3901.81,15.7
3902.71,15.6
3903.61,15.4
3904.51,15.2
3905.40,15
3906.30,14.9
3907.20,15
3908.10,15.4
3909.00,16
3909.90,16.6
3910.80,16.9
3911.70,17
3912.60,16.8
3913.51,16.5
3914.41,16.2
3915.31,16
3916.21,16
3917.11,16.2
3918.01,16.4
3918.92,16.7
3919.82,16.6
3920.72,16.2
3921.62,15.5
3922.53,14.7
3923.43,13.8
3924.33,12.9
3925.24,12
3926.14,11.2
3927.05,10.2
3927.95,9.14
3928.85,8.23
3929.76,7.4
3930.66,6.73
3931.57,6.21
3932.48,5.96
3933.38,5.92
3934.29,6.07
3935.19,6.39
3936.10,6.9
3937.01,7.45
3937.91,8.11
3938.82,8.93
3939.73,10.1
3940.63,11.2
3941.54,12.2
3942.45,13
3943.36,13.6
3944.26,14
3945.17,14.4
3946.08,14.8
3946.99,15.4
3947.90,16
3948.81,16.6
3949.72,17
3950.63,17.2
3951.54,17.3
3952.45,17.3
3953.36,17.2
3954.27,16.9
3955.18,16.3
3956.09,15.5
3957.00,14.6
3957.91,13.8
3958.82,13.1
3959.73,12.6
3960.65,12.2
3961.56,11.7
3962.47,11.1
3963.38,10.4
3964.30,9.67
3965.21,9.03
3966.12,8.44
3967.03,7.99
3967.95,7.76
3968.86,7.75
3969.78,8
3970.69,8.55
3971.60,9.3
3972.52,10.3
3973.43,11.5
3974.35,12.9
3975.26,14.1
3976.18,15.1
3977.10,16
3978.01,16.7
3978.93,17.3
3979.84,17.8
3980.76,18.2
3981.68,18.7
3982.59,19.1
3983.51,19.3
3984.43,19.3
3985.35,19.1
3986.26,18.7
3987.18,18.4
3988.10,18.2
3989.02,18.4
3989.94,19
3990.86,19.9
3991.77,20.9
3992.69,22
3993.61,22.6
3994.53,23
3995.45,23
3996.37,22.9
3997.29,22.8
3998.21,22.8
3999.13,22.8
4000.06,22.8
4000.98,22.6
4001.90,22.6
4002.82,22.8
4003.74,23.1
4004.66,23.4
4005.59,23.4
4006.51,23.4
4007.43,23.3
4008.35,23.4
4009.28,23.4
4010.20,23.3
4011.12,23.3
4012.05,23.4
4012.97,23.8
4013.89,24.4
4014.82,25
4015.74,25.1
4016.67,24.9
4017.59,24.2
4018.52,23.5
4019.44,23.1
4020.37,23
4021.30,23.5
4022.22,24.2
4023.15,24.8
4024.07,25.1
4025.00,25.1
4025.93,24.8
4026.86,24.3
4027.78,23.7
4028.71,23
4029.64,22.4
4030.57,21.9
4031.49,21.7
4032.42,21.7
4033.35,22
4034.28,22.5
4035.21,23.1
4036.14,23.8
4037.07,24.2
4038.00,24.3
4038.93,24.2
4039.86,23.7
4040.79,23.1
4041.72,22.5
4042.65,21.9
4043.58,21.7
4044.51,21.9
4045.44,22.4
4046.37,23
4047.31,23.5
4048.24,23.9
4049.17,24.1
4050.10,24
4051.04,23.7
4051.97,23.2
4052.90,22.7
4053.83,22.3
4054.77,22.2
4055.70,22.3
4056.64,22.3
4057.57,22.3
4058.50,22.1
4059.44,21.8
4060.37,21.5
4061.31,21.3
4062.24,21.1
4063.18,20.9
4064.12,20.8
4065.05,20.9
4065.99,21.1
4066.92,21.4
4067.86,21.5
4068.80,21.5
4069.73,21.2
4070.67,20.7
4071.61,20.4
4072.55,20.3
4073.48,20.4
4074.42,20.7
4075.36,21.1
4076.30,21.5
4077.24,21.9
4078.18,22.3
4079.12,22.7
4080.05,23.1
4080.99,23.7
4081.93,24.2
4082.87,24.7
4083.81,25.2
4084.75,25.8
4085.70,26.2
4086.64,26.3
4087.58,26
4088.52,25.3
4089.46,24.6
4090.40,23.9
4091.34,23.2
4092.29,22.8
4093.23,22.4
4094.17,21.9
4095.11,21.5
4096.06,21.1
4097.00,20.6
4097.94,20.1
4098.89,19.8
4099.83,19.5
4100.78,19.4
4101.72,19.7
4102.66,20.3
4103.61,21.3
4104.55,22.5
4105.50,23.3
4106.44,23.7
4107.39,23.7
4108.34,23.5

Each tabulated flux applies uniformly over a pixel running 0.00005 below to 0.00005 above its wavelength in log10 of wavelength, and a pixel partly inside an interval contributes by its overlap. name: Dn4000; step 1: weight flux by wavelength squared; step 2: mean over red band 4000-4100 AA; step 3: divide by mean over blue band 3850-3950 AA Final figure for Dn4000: 1.95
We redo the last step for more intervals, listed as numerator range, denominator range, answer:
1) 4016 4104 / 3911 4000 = 1.66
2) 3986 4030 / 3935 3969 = 1.87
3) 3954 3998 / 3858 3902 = 1.30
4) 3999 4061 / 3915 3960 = 1.91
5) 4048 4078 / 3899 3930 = 1.59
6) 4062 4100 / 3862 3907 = 1.91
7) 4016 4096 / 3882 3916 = 1.71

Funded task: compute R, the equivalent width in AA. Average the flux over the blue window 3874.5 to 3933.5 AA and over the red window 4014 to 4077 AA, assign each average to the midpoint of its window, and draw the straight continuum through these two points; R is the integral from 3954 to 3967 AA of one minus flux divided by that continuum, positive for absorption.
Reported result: 3.6 AA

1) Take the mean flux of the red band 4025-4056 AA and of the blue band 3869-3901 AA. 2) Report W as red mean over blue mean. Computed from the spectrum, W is 1.8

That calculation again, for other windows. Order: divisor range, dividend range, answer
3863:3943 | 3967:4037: 1.63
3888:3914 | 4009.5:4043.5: 1.56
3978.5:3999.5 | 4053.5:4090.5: 1.11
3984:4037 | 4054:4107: 0.98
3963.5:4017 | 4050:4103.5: 1.19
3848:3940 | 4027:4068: 1.81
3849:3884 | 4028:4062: 1.97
